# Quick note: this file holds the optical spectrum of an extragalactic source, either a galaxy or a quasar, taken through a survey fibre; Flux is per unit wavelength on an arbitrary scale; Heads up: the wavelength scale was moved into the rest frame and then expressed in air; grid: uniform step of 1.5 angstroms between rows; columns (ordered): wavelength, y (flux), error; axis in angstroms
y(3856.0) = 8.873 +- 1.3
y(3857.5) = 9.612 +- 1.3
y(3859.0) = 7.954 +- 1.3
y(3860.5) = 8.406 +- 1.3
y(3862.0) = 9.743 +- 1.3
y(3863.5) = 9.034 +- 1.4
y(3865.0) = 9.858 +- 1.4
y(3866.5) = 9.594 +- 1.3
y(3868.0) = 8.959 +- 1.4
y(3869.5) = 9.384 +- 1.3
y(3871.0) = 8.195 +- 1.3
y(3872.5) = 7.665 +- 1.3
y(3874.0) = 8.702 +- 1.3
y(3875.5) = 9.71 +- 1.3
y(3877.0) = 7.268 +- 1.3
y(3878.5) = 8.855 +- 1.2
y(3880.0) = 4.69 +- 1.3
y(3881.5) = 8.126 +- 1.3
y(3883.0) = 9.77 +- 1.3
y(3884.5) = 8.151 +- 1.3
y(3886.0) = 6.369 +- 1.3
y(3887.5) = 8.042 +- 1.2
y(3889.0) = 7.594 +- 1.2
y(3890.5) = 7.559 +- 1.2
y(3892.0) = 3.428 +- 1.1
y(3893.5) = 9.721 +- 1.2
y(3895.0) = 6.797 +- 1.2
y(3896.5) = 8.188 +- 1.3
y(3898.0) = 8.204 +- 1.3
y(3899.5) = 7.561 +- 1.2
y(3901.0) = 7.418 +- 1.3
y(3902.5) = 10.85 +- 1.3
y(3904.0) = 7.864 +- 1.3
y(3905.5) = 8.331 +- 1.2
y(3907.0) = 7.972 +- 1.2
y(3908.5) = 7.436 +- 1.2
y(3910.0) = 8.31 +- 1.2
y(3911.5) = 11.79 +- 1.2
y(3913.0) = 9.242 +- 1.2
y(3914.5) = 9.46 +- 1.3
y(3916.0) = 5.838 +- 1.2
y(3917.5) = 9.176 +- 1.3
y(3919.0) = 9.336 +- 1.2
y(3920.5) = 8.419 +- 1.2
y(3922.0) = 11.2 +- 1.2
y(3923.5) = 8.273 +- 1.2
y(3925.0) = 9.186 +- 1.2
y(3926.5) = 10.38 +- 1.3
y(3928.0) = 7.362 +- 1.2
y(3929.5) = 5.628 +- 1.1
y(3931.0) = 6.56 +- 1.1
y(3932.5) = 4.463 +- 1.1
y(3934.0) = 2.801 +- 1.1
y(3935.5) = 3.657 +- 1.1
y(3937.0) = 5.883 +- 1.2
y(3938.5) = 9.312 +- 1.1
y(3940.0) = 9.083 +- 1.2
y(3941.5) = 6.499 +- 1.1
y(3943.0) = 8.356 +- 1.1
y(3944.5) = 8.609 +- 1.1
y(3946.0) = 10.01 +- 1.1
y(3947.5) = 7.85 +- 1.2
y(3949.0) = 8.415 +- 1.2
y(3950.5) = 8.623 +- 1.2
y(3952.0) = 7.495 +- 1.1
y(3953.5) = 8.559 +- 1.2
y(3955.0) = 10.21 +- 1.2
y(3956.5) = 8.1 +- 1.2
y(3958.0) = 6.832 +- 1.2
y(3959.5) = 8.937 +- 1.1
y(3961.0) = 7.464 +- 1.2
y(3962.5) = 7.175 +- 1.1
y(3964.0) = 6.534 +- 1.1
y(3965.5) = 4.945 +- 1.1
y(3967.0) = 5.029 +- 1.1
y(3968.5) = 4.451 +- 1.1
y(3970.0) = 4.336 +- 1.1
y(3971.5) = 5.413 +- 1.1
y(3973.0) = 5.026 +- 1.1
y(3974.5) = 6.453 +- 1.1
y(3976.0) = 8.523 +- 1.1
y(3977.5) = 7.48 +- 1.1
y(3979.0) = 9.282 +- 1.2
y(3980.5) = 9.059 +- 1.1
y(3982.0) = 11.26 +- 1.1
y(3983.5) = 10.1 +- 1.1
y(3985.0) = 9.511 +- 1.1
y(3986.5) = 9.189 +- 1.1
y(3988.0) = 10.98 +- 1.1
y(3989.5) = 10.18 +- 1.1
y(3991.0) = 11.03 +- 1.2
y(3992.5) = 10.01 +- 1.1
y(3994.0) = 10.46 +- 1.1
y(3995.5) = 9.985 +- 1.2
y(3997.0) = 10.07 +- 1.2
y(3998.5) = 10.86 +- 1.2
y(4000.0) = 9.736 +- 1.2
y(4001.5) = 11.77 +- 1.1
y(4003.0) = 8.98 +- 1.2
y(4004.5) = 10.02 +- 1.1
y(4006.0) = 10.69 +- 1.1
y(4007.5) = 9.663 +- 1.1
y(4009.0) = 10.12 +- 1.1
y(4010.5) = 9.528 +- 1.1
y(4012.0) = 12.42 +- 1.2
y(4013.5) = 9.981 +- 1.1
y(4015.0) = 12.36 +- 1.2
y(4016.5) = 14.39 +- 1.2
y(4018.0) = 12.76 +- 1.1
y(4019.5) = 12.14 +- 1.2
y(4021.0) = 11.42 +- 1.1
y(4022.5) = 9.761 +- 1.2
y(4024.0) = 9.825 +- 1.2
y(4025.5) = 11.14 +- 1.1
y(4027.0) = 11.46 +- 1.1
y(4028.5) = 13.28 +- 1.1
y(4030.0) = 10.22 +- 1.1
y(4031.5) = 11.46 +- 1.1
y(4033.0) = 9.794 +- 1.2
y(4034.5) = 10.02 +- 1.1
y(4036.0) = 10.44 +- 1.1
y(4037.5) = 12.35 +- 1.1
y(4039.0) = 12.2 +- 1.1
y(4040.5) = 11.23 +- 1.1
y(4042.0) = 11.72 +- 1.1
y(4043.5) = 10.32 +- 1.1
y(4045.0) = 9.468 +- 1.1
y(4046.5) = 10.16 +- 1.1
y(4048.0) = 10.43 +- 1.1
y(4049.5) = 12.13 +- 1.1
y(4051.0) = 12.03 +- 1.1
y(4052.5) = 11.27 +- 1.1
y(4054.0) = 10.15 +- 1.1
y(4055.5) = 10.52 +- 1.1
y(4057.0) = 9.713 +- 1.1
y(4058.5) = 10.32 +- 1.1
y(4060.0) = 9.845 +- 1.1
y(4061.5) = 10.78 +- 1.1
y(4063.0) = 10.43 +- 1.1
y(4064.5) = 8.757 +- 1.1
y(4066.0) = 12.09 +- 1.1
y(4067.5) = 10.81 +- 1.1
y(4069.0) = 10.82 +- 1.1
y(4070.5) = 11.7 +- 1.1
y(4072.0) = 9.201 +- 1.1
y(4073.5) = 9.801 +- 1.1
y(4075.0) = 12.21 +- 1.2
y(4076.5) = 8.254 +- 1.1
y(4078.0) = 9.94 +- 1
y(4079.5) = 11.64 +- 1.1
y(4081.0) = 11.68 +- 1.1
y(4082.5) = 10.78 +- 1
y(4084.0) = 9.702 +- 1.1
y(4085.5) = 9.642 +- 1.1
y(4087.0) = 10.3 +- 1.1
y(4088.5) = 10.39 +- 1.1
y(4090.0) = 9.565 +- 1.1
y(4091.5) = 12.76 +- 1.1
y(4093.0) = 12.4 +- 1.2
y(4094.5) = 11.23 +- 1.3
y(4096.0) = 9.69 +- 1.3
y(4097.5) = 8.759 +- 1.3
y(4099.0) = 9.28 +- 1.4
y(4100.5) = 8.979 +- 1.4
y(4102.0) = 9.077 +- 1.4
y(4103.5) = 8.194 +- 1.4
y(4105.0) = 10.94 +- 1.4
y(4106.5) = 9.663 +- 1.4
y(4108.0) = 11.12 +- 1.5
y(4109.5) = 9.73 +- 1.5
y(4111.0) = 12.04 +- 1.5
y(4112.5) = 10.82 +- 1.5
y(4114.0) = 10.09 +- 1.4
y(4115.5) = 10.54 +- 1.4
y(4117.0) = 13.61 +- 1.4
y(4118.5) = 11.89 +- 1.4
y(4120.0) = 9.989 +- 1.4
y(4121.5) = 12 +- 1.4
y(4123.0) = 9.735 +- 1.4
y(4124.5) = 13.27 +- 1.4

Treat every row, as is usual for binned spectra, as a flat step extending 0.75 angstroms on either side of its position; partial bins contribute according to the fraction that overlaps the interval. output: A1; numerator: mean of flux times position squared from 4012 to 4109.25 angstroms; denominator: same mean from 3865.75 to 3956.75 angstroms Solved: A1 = 1.43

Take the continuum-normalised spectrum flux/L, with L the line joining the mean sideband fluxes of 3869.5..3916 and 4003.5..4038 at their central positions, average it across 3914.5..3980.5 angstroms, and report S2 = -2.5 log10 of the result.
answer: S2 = 0.25 mag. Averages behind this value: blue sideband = 8.09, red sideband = 11.1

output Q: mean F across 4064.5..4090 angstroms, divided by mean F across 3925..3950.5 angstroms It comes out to 1.44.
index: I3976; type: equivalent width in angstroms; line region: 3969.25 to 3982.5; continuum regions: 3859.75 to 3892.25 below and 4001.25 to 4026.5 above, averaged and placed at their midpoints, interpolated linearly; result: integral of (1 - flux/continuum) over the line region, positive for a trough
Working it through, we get 3.74 angstroms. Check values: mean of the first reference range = 8.21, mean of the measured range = 7.35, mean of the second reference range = 11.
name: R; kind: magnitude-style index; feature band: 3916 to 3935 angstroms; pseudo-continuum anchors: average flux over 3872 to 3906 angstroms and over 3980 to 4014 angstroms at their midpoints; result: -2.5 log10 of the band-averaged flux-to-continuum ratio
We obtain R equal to 0.14 mag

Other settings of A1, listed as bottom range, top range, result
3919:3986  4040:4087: 1.47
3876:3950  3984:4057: 1.45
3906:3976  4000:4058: 1.52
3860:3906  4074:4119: 1.43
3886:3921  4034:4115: 1.40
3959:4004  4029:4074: 1.30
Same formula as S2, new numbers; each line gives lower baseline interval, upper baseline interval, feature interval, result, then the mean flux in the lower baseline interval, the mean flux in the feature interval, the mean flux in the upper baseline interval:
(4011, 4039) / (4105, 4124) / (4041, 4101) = 0.07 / 11.4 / 10.5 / 11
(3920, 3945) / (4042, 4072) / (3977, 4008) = -0.13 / 7.37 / 10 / 10.6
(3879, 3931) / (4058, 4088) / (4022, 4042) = -0.12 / 8.15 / 11.1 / 10.4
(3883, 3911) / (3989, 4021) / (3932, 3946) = 0.32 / 7.86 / 6.74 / 10.8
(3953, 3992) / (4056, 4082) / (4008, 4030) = -0.24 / 7.93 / 11.4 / 10.5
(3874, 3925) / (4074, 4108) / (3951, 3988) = 0.18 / 8.23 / 7.63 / 10.2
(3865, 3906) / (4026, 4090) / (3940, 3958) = 0.08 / 8.07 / 8.39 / 10.7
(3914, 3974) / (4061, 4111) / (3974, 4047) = -0.20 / 7.36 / 10.5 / 10.3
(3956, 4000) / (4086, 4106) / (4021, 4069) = -0.16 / 8.26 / 10.8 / 10.1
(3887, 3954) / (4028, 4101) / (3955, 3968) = 0.23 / 7.92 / 7.02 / 10.6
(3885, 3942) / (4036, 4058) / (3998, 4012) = -0.03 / 7.78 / 10.3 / 11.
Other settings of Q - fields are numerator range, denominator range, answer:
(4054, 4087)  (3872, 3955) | 1.31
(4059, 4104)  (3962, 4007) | 1.19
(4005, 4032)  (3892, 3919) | 1.34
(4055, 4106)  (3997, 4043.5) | 0.93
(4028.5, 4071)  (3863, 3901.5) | 1.34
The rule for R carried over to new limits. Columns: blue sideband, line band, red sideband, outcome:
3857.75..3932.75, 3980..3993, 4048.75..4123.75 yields -0.09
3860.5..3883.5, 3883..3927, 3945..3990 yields 0.00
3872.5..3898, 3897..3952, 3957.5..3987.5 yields -0.07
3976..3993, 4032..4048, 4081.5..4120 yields -0.07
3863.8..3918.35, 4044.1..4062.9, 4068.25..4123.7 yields -0.06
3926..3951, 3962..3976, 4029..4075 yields 0.41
